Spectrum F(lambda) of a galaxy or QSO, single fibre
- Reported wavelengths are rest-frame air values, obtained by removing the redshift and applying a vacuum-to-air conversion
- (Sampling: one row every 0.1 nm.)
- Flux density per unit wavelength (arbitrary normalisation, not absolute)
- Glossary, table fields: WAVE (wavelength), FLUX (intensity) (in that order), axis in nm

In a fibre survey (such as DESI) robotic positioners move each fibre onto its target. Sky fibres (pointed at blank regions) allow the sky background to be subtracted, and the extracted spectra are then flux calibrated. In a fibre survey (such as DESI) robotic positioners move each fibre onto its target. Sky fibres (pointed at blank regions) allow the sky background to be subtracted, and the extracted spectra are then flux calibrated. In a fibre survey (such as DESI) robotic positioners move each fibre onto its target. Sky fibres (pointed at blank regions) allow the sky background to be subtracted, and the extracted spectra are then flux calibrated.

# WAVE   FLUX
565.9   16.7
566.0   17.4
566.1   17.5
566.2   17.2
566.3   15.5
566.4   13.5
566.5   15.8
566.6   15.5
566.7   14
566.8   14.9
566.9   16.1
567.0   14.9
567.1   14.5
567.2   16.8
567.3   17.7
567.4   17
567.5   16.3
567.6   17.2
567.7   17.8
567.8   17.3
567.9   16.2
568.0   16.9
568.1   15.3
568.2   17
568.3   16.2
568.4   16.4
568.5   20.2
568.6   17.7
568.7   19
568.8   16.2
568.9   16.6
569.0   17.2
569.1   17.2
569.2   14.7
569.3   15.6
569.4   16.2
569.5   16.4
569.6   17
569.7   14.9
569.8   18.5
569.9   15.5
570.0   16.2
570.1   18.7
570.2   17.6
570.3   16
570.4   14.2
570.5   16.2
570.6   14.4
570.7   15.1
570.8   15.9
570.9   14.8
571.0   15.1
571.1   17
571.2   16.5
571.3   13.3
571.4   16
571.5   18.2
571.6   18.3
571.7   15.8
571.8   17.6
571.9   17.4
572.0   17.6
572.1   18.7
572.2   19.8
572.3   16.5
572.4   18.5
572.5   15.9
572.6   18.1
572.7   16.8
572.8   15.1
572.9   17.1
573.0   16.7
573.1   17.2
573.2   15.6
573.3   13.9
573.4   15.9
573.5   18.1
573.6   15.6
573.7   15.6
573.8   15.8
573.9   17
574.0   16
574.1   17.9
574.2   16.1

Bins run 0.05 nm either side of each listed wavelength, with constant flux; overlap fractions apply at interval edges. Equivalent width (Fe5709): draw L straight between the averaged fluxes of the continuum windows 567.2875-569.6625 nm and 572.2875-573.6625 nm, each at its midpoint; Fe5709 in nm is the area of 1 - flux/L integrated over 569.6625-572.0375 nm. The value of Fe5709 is 0.05 nm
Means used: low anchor 16.9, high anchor 16.5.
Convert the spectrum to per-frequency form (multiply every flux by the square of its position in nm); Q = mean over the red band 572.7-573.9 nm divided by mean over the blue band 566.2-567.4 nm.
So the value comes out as 1.1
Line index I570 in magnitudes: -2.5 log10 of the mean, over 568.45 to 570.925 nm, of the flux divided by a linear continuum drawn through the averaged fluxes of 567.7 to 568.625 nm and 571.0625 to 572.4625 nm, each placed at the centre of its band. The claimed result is 0.040 mag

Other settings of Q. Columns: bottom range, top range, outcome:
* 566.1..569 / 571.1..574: 1.03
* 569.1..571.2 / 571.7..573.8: 1.06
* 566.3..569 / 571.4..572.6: 1.09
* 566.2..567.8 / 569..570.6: 1.03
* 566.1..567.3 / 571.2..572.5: 1.13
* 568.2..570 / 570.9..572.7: 1.02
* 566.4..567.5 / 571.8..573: 1.13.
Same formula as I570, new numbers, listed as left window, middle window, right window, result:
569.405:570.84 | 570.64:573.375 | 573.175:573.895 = -0.04 mag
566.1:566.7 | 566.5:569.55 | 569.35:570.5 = -0.03 mag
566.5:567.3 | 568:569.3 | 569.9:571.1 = -0.09 mag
